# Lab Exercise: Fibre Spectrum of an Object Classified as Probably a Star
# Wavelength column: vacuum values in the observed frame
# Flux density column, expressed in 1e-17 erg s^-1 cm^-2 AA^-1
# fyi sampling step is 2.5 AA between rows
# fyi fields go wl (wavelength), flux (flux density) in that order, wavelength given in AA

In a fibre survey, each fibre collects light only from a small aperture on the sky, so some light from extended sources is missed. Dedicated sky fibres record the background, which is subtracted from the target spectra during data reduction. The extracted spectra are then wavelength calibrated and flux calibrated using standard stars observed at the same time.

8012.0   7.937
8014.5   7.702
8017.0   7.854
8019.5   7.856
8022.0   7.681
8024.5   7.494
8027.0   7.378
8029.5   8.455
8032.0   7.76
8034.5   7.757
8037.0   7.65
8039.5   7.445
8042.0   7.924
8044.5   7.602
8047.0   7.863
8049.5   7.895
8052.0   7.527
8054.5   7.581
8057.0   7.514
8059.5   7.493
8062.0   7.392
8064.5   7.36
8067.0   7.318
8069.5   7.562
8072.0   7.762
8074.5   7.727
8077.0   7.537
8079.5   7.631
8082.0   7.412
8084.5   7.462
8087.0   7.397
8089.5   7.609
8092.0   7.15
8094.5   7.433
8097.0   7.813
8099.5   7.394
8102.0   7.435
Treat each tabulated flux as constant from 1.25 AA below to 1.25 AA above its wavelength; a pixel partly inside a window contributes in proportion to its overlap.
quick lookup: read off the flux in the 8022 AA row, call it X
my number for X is 7.681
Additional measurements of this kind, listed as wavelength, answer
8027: 7.378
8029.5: 8.455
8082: 7.412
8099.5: 7.394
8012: 7.937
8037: 7.65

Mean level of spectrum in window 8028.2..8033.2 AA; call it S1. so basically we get 8.1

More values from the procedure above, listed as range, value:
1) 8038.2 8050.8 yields 7.74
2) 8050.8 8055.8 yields 7.55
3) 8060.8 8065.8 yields 7.38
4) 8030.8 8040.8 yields 7.65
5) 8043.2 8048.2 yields 7.73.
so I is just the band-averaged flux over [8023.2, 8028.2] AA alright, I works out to 7.44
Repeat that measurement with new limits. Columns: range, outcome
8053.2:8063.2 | 7.5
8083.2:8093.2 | 7.41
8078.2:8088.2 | 7.48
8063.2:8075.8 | 7.55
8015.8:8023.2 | 7.8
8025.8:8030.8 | 7.92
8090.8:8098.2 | 7.47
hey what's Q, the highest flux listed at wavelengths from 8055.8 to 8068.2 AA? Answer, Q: 7.514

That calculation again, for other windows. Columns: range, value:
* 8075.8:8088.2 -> 7.631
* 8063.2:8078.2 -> 7.762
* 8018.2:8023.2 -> 7.856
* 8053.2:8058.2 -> 7.581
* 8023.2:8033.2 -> 8.455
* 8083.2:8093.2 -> 7.609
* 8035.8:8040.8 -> 7.65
